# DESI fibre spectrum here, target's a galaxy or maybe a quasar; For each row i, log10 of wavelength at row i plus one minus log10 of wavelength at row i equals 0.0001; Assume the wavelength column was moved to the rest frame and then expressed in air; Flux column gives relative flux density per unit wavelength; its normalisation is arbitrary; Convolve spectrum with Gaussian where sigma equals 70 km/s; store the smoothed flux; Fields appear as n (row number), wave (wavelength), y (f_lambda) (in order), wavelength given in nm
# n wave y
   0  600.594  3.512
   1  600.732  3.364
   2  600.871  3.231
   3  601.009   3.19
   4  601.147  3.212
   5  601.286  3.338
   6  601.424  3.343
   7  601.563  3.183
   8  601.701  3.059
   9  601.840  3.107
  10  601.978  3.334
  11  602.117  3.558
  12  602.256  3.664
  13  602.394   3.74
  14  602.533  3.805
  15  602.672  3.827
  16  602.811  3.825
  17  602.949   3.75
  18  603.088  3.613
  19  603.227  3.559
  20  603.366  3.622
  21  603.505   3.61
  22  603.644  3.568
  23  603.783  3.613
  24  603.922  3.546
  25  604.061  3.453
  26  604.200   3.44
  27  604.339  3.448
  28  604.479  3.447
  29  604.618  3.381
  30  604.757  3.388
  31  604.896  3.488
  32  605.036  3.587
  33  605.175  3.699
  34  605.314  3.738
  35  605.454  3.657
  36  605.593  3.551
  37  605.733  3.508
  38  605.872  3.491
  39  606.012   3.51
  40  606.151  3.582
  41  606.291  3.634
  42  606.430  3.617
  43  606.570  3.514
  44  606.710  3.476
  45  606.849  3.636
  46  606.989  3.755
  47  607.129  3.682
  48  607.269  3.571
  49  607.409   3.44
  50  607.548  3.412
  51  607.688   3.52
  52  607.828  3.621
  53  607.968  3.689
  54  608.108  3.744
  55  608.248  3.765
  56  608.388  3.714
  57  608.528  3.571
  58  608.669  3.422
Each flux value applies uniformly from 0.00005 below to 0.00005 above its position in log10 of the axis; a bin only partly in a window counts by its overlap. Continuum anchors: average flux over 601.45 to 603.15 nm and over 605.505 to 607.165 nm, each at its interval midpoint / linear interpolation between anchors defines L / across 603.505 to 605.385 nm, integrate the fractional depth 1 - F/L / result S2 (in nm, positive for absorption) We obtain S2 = 0.02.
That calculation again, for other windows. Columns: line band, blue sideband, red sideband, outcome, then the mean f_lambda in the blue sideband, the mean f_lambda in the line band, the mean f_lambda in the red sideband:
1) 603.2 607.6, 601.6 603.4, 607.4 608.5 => 0.057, 3.57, 3.55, 3.62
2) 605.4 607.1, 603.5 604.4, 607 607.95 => -0.015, 3.52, 3.58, 3.56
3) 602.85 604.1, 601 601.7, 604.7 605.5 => -0.059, 3.24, 3.6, 3.59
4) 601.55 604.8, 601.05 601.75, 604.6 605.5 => -0.129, 3.23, 3.53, 3.57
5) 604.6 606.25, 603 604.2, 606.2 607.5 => 0.011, 3.57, 3.55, 3.59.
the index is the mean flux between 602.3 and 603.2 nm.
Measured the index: 3.75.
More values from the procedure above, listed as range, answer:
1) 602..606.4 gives 3.59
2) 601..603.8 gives 3.51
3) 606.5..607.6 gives 3.56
